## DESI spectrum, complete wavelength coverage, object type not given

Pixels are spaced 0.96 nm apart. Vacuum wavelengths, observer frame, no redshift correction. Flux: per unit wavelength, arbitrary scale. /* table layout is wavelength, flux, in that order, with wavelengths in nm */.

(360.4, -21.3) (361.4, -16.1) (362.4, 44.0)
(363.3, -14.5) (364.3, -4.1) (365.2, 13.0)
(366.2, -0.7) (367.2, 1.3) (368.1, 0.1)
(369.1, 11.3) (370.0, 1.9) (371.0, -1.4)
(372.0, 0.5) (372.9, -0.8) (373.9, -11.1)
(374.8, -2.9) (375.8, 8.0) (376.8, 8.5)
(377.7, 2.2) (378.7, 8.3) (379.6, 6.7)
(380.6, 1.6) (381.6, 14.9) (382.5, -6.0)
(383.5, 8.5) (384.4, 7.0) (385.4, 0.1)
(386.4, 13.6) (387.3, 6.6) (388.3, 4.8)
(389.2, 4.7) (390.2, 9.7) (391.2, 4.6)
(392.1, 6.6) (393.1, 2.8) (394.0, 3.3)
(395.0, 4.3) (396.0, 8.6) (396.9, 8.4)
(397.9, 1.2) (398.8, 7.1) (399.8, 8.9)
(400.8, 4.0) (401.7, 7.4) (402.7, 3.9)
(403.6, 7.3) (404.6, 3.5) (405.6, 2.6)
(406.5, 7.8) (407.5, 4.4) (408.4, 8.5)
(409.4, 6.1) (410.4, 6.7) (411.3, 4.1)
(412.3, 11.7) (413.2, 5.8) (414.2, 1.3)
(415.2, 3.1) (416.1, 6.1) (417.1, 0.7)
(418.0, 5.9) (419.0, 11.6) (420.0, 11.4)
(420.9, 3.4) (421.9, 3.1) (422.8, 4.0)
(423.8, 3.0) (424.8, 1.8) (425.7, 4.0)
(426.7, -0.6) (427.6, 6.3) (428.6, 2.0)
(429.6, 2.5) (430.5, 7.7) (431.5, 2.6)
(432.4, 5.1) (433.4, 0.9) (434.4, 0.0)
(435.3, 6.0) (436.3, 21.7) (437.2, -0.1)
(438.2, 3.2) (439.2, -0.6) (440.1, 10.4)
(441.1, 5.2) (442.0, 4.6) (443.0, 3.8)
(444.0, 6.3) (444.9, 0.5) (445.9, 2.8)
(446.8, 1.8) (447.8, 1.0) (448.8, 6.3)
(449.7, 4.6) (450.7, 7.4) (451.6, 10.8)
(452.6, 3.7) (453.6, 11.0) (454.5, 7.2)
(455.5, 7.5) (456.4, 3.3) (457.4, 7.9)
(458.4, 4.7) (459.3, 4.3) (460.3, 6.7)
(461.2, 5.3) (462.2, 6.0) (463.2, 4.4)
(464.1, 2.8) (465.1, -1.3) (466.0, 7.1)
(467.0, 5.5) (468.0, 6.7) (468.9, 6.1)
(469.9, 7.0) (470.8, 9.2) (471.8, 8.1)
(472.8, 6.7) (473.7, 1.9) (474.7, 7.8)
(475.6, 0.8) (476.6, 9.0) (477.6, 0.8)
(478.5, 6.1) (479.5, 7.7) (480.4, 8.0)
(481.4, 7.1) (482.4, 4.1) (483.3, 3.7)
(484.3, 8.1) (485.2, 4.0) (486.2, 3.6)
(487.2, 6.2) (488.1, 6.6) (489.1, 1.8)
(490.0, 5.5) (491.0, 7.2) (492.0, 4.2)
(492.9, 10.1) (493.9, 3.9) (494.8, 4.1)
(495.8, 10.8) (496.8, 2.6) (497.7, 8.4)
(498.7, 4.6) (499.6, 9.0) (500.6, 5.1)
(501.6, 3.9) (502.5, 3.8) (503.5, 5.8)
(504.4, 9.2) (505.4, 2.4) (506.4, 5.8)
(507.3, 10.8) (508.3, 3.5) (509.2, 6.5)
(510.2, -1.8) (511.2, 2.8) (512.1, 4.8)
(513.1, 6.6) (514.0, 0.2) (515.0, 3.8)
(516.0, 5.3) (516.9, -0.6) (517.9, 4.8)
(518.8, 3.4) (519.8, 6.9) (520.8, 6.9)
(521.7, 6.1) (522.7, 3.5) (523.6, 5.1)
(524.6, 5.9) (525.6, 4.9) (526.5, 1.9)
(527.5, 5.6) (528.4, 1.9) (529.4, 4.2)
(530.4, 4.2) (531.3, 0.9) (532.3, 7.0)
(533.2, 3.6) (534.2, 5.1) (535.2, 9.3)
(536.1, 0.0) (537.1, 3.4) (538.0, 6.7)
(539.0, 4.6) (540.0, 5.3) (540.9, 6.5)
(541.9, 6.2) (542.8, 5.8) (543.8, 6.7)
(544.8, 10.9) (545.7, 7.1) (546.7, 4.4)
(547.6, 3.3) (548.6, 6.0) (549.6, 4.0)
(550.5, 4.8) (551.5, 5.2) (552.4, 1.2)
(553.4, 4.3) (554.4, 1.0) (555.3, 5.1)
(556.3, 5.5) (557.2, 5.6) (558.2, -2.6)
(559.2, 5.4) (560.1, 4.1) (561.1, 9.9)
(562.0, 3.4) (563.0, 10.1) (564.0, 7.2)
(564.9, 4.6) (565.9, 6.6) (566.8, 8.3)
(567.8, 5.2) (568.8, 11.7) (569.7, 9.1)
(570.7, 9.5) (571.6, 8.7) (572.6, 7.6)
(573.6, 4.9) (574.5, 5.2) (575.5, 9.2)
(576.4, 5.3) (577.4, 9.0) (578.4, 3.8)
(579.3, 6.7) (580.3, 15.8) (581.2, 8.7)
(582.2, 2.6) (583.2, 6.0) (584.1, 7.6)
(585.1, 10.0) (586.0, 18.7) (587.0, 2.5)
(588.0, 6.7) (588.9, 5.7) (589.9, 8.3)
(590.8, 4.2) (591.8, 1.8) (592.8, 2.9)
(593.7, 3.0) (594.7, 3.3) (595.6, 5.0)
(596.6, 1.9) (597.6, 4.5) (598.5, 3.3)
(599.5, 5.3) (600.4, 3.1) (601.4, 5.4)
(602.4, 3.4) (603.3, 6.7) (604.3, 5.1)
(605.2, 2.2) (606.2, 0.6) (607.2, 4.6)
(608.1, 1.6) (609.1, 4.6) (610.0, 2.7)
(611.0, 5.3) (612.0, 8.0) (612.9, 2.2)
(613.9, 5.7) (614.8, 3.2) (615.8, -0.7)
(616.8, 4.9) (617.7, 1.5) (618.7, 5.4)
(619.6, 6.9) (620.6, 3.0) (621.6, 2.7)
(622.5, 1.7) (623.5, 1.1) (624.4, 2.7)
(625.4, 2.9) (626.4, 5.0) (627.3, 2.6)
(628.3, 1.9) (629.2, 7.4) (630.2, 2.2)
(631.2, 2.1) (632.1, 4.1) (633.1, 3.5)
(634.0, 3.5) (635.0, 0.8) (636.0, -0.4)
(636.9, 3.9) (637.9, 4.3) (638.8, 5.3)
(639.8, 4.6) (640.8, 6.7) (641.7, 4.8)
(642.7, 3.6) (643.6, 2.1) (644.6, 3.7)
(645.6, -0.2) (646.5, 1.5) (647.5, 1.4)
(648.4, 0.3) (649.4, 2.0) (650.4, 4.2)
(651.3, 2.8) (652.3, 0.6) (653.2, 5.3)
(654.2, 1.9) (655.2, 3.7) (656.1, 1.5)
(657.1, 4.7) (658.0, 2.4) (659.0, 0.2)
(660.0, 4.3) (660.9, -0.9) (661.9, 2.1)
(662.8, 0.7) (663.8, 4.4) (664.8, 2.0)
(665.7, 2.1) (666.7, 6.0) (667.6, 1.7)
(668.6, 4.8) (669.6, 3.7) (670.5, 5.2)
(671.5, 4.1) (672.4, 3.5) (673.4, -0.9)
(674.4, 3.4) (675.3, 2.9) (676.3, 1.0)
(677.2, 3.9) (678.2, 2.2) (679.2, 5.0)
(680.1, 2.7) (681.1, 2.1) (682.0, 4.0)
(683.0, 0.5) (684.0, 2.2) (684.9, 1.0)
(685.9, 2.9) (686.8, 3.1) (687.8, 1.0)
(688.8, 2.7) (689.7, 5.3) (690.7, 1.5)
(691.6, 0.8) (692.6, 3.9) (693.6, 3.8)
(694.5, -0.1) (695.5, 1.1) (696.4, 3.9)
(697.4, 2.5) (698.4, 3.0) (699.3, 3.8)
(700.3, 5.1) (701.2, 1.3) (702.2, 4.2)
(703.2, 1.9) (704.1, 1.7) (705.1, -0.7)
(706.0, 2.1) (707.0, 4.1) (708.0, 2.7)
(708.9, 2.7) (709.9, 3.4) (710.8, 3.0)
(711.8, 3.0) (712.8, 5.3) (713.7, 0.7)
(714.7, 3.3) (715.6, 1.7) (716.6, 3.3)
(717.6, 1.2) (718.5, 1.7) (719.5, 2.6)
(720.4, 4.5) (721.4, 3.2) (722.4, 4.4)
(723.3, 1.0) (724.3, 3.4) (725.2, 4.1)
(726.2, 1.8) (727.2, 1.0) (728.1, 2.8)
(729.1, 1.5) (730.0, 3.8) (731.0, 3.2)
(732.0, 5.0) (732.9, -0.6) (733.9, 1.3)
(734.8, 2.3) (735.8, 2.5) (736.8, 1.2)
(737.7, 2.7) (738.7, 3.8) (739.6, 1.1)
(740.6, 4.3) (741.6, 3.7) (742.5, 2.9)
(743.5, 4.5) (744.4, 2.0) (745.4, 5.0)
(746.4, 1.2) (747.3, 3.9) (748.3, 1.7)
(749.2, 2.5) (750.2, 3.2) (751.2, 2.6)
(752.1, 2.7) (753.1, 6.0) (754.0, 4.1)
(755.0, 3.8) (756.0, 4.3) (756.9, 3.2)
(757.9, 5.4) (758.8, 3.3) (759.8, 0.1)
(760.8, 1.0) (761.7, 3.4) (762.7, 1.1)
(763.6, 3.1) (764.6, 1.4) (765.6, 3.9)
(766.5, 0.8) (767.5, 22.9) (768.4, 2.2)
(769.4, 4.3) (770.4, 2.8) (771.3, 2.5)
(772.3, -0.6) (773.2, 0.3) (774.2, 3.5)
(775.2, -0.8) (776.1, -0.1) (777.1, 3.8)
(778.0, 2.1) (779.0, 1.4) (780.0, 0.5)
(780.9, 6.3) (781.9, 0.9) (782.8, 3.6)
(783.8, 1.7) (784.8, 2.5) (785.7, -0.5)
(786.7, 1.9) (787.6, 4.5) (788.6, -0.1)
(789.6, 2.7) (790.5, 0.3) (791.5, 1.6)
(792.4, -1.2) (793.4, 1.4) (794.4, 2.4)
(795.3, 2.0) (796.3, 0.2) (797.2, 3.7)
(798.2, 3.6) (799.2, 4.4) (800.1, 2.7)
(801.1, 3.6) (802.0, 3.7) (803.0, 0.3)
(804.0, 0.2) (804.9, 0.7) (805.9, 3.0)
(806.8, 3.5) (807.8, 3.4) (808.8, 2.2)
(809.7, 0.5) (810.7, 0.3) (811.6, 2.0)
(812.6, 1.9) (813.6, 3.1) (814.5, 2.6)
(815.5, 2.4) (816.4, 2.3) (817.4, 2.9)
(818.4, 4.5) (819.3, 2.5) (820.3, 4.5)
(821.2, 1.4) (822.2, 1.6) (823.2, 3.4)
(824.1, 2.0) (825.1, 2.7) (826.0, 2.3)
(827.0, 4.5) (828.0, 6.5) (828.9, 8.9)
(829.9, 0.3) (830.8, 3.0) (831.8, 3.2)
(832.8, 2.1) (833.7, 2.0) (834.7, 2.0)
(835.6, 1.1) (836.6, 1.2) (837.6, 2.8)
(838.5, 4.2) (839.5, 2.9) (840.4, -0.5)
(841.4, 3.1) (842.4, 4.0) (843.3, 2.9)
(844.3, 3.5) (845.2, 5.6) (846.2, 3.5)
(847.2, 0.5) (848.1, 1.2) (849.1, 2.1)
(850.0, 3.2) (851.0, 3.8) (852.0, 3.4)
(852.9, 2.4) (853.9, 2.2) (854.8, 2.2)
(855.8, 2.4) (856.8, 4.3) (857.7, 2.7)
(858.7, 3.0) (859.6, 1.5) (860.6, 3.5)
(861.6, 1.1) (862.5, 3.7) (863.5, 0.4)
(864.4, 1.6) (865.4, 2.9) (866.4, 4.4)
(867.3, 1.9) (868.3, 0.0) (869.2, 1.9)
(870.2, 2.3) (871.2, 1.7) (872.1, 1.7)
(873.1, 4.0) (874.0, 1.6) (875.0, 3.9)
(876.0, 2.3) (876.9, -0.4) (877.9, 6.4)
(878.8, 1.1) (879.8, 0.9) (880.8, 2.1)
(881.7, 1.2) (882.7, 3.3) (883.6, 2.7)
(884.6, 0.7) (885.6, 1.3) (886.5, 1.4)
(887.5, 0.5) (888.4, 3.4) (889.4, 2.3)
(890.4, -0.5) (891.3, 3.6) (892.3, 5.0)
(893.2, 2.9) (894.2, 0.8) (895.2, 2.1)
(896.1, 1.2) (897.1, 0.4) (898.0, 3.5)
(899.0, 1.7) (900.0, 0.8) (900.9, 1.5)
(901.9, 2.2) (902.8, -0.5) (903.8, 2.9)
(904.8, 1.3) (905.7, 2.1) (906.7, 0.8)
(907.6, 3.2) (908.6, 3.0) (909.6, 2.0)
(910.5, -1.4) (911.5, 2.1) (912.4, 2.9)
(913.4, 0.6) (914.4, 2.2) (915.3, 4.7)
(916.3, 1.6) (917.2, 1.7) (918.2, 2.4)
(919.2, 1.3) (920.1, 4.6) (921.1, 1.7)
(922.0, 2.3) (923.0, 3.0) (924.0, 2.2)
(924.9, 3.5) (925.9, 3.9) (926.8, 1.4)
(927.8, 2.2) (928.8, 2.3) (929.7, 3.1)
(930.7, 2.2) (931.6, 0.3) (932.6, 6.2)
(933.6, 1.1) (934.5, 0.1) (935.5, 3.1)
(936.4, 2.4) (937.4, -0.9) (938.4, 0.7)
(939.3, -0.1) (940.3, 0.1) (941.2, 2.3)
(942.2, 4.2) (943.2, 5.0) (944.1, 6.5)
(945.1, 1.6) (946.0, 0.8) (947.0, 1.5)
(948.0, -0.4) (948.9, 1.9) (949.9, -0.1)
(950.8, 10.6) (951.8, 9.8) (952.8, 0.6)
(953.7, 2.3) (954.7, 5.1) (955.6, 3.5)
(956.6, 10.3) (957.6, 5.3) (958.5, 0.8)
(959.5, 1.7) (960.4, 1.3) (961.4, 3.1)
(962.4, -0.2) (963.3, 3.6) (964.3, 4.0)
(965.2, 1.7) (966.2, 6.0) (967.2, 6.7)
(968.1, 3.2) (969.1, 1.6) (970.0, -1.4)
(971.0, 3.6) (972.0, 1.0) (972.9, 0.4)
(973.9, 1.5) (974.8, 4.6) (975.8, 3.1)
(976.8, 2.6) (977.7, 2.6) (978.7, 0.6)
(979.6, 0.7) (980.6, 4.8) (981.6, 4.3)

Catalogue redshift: 0.17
